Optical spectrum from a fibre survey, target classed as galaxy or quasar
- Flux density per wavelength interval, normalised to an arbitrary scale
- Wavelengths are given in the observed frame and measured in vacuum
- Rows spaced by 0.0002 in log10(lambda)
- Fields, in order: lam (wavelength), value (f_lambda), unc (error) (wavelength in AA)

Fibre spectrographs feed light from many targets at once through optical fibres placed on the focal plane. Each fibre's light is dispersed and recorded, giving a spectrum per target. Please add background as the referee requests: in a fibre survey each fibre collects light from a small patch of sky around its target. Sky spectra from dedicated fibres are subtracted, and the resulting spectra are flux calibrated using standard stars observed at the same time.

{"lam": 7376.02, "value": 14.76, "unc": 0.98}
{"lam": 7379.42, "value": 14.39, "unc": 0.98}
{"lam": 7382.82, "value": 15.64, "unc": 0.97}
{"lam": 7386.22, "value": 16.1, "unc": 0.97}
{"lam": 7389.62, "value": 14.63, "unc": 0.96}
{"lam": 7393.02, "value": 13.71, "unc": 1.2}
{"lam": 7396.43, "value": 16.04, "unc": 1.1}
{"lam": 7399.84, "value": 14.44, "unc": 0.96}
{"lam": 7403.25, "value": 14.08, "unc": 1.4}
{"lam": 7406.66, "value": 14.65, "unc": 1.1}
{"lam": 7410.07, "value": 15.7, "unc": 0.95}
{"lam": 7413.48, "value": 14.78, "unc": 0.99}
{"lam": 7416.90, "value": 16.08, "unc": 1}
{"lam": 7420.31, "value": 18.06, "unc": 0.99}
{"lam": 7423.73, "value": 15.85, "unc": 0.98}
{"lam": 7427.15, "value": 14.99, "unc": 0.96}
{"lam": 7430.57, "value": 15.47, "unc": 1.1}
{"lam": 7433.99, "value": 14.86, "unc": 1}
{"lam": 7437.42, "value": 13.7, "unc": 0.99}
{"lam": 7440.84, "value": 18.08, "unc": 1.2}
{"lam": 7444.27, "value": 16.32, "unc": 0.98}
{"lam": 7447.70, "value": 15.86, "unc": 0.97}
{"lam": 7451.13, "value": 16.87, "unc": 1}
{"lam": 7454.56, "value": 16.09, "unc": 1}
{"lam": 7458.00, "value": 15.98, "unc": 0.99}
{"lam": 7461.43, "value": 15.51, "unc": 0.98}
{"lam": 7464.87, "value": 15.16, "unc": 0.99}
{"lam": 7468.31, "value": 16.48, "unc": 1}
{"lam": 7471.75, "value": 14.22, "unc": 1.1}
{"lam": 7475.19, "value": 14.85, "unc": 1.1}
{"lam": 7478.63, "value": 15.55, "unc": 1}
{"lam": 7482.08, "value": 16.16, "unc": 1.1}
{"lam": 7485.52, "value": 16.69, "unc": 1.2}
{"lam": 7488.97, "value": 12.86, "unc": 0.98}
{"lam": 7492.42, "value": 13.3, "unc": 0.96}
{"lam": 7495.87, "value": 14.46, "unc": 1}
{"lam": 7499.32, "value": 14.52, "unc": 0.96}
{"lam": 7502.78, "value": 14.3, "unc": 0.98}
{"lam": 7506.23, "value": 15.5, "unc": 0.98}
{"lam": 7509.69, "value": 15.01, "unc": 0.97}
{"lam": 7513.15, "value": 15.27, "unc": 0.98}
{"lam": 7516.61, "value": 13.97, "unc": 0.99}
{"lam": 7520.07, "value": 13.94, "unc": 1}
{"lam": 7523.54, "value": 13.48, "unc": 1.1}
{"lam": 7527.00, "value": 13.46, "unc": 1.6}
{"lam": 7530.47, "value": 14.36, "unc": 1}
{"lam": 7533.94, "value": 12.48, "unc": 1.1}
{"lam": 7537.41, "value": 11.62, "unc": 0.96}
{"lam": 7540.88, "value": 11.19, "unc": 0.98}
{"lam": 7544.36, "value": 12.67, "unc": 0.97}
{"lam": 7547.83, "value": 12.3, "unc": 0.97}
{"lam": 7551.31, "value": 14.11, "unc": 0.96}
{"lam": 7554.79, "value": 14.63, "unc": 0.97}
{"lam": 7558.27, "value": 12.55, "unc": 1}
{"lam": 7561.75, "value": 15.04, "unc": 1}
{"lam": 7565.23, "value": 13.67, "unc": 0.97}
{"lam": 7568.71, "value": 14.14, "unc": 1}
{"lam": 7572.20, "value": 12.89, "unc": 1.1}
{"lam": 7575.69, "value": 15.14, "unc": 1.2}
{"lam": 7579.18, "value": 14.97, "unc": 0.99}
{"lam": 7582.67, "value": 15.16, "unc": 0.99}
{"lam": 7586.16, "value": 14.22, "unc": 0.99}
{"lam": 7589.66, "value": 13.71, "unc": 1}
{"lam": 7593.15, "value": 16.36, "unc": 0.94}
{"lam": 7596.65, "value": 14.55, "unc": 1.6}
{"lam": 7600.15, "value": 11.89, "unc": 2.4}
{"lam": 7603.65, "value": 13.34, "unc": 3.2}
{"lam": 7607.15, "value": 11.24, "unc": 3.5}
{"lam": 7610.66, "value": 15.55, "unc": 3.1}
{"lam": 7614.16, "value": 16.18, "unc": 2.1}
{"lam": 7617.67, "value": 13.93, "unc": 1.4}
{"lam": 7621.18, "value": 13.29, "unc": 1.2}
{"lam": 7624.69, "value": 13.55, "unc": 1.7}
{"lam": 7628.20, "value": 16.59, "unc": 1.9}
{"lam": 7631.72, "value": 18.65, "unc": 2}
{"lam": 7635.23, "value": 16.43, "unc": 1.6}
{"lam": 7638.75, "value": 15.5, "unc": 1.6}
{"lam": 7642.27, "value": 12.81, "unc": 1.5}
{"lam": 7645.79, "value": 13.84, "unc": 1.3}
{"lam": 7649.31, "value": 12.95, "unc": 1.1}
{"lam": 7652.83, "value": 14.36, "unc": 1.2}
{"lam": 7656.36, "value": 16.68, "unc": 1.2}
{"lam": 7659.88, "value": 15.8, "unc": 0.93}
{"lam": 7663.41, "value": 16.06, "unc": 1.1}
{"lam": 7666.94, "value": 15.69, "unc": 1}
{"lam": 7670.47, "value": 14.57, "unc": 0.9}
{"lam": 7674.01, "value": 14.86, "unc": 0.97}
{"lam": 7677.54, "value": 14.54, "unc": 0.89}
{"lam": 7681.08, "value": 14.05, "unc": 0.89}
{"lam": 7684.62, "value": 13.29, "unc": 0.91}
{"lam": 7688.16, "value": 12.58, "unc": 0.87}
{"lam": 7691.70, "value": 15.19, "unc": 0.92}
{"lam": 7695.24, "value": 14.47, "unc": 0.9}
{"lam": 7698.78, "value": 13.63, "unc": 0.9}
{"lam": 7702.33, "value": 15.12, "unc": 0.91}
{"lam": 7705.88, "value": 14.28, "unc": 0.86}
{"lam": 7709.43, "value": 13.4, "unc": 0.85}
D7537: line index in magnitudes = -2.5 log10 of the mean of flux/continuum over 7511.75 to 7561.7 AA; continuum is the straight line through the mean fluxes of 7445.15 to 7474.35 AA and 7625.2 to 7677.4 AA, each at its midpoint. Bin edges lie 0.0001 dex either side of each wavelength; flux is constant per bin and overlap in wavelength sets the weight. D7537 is 0.17 mag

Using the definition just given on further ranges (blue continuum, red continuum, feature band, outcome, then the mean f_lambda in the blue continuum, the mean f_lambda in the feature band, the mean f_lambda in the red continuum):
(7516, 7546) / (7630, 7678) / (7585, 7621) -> 0.02 mag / 13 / 14.1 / 15.2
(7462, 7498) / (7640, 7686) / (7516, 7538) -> 0.12 mag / 15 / 13.4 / 14.6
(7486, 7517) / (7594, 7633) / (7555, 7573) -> 0.05 mag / 14.5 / 13.8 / 14.4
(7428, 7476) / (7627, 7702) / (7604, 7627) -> 0.08 mag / 15.7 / 14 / 14.9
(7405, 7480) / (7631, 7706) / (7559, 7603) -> 0.06 mag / 15.7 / 14.2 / 14.7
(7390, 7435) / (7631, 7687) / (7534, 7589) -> 0.11 mag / 15.3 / 13.6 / 14.9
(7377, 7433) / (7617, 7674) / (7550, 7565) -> 0.08 mag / 15.3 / 14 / 15.1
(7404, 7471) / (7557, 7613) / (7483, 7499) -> 0.05 mag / 15.8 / 14.4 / 14.1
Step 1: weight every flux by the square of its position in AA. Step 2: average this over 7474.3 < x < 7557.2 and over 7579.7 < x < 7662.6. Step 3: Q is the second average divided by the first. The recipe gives 1.08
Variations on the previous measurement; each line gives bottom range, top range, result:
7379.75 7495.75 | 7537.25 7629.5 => 0.94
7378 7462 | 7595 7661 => 0.99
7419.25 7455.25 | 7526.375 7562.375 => 0.84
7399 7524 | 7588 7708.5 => 1.00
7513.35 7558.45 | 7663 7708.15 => 1.13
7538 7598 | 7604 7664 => 1.09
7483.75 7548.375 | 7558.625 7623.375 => 1.05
